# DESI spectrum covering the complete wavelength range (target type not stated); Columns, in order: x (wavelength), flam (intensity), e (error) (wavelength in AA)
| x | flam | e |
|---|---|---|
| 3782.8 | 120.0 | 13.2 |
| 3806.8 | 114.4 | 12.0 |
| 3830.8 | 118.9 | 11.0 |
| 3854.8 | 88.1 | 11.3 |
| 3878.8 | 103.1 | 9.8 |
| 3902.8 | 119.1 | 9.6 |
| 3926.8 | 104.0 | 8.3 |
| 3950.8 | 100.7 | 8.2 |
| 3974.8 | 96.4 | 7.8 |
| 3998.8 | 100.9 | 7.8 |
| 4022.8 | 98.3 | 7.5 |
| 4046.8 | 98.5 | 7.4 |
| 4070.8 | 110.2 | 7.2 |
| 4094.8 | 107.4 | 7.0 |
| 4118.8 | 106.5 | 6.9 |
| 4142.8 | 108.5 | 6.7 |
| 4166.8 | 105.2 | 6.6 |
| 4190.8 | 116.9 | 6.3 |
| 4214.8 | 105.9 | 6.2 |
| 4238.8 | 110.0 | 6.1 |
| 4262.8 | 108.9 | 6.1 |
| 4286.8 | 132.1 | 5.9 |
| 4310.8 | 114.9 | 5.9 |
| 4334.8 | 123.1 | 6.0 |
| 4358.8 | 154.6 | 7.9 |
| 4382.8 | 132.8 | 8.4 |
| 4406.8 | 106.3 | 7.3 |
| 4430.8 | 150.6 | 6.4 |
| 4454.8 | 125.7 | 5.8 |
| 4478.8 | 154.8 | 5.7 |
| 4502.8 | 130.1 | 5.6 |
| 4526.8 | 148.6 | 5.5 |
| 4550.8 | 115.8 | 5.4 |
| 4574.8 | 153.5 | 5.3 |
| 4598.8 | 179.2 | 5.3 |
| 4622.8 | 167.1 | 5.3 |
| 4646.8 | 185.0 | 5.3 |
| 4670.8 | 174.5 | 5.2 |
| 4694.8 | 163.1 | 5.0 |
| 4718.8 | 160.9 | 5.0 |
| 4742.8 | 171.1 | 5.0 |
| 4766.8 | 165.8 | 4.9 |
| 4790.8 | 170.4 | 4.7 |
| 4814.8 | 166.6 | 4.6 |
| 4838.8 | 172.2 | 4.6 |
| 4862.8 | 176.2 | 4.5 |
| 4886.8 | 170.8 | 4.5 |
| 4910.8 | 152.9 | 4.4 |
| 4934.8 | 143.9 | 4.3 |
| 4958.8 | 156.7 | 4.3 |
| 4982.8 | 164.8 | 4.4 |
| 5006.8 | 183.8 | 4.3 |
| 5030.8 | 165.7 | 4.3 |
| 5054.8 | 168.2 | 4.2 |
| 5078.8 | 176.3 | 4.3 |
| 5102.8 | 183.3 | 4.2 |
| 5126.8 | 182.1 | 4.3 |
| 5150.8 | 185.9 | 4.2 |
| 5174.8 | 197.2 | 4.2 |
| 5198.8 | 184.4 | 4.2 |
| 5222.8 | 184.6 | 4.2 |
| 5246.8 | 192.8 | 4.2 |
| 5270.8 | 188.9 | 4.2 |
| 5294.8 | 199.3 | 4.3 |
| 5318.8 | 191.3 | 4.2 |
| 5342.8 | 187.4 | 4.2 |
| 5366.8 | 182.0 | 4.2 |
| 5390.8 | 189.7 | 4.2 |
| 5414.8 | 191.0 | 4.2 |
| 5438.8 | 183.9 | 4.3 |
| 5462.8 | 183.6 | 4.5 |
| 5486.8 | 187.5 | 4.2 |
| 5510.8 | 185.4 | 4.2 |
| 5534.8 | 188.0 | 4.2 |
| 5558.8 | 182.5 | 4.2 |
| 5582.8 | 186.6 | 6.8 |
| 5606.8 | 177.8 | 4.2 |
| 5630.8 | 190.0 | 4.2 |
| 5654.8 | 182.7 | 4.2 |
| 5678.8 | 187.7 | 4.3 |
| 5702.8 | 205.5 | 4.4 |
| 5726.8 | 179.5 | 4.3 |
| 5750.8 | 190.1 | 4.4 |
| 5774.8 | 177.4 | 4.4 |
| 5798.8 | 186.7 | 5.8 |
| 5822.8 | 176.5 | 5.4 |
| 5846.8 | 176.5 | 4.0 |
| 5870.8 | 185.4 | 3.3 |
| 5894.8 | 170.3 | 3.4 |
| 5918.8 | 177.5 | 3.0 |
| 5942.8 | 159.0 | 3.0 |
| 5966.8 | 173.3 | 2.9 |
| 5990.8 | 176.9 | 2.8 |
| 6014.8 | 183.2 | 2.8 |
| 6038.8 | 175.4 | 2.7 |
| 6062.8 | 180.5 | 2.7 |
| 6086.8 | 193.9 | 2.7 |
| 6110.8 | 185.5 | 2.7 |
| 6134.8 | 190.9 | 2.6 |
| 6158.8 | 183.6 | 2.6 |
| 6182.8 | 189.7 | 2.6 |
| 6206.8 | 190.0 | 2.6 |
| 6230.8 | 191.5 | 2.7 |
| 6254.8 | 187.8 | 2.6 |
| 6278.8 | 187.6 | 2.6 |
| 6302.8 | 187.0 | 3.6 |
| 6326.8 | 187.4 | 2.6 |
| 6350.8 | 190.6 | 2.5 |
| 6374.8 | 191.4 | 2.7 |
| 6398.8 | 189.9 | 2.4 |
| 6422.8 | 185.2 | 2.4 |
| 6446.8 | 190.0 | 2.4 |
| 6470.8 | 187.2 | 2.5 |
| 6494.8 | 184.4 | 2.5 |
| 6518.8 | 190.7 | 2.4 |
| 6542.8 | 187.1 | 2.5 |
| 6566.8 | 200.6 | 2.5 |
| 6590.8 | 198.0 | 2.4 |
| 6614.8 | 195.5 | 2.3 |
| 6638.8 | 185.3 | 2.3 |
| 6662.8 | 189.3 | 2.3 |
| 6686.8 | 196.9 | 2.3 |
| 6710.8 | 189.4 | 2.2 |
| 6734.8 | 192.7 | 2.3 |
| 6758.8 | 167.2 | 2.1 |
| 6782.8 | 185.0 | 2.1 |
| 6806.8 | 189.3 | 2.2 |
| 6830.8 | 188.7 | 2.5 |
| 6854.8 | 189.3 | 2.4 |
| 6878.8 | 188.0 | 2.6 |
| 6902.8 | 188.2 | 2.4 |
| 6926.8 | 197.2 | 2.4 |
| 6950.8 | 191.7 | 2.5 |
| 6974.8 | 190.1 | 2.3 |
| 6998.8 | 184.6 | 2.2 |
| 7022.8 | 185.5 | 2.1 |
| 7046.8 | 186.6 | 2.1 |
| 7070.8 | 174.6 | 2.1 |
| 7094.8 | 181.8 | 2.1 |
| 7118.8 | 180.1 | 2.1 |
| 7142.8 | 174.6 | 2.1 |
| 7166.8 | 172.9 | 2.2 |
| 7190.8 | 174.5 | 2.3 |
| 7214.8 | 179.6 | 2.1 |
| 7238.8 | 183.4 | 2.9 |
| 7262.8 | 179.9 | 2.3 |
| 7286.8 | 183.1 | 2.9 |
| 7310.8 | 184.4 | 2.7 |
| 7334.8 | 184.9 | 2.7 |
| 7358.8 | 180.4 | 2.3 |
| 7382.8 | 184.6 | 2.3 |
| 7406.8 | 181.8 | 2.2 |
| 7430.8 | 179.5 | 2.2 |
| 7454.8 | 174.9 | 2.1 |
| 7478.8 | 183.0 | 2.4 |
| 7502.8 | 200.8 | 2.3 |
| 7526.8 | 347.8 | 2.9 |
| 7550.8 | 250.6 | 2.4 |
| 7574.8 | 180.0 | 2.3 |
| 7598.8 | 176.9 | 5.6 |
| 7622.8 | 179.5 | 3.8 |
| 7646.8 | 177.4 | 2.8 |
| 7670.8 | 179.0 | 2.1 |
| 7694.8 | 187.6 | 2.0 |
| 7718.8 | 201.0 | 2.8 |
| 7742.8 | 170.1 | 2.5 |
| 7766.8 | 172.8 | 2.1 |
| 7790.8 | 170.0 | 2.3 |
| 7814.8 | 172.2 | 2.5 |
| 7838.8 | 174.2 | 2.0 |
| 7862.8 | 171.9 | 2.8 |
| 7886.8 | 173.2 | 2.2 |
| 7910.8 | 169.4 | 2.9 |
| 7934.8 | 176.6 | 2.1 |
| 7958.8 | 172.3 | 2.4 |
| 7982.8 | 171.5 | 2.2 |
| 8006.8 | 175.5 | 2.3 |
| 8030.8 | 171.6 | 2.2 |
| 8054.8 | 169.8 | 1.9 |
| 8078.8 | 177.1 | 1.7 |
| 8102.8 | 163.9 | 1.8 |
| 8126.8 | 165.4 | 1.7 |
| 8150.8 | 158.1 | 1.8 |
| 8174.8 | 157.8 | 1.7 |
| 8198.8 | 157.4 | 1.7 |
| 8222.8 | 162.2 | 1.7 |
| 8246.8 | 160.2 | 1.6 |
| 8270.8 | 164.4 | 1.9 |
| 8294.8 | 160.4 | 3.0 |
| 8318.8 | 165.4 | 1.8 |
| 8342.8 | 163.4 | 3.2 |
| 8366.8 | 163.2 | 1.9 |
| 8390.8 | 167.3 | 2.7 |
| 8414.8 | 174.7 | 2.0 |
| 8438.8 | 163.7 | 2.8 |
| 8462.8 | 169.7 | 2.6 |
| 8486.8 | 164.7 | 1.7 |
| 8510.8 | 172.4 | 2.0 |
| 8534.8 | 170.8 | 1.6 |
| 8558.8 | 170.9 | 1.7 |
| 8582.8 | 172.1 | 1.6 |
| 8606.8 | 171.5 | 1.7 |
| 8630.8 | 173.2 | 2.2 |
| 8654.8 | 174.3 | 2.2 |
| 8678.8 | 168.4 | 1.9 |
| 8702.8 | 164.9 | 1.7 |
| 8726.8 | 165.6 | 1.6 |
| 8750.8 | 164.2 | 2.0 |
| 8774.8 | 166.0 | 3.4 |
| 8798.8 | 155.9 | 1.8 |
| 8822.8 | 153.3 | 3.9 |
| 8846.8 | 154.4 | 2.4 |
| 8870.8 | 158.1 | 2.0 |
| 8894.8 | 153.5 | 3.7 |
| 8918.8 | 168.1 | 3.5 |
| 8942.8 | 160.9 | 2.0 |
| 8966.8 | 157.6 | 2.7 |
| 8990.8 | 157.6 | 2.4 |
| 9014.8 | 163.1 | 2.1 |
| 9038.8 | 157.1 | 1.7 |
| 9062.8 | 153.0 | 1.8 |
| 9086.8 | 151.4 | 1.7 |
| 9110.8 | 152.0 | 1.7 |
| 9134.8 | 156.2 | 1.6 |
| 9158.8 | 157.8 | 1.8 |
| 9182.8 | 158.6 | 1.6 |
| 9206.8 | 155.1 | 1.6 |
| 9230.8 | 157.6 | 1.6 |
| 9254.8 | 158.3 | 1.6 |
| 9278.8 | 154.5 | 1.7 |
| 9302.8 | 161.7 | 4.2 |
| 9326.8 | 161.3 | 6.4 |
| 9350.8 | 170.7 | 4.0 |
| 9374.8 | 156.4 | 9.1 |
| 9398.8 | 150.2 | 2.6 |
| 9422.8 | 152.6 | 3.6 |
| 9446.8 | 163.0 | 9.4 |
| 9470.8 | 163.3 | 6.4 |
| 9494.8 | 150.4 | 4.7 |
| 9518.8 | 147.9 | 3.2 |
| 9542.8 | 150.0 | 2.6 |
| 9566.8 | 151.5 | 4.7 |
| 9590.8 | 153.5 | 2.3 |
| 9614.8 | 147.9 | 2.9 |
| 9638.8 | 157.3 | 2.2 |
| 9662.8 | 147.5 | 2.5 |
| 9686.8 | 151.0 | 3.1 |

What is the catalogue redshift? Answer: 0.147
